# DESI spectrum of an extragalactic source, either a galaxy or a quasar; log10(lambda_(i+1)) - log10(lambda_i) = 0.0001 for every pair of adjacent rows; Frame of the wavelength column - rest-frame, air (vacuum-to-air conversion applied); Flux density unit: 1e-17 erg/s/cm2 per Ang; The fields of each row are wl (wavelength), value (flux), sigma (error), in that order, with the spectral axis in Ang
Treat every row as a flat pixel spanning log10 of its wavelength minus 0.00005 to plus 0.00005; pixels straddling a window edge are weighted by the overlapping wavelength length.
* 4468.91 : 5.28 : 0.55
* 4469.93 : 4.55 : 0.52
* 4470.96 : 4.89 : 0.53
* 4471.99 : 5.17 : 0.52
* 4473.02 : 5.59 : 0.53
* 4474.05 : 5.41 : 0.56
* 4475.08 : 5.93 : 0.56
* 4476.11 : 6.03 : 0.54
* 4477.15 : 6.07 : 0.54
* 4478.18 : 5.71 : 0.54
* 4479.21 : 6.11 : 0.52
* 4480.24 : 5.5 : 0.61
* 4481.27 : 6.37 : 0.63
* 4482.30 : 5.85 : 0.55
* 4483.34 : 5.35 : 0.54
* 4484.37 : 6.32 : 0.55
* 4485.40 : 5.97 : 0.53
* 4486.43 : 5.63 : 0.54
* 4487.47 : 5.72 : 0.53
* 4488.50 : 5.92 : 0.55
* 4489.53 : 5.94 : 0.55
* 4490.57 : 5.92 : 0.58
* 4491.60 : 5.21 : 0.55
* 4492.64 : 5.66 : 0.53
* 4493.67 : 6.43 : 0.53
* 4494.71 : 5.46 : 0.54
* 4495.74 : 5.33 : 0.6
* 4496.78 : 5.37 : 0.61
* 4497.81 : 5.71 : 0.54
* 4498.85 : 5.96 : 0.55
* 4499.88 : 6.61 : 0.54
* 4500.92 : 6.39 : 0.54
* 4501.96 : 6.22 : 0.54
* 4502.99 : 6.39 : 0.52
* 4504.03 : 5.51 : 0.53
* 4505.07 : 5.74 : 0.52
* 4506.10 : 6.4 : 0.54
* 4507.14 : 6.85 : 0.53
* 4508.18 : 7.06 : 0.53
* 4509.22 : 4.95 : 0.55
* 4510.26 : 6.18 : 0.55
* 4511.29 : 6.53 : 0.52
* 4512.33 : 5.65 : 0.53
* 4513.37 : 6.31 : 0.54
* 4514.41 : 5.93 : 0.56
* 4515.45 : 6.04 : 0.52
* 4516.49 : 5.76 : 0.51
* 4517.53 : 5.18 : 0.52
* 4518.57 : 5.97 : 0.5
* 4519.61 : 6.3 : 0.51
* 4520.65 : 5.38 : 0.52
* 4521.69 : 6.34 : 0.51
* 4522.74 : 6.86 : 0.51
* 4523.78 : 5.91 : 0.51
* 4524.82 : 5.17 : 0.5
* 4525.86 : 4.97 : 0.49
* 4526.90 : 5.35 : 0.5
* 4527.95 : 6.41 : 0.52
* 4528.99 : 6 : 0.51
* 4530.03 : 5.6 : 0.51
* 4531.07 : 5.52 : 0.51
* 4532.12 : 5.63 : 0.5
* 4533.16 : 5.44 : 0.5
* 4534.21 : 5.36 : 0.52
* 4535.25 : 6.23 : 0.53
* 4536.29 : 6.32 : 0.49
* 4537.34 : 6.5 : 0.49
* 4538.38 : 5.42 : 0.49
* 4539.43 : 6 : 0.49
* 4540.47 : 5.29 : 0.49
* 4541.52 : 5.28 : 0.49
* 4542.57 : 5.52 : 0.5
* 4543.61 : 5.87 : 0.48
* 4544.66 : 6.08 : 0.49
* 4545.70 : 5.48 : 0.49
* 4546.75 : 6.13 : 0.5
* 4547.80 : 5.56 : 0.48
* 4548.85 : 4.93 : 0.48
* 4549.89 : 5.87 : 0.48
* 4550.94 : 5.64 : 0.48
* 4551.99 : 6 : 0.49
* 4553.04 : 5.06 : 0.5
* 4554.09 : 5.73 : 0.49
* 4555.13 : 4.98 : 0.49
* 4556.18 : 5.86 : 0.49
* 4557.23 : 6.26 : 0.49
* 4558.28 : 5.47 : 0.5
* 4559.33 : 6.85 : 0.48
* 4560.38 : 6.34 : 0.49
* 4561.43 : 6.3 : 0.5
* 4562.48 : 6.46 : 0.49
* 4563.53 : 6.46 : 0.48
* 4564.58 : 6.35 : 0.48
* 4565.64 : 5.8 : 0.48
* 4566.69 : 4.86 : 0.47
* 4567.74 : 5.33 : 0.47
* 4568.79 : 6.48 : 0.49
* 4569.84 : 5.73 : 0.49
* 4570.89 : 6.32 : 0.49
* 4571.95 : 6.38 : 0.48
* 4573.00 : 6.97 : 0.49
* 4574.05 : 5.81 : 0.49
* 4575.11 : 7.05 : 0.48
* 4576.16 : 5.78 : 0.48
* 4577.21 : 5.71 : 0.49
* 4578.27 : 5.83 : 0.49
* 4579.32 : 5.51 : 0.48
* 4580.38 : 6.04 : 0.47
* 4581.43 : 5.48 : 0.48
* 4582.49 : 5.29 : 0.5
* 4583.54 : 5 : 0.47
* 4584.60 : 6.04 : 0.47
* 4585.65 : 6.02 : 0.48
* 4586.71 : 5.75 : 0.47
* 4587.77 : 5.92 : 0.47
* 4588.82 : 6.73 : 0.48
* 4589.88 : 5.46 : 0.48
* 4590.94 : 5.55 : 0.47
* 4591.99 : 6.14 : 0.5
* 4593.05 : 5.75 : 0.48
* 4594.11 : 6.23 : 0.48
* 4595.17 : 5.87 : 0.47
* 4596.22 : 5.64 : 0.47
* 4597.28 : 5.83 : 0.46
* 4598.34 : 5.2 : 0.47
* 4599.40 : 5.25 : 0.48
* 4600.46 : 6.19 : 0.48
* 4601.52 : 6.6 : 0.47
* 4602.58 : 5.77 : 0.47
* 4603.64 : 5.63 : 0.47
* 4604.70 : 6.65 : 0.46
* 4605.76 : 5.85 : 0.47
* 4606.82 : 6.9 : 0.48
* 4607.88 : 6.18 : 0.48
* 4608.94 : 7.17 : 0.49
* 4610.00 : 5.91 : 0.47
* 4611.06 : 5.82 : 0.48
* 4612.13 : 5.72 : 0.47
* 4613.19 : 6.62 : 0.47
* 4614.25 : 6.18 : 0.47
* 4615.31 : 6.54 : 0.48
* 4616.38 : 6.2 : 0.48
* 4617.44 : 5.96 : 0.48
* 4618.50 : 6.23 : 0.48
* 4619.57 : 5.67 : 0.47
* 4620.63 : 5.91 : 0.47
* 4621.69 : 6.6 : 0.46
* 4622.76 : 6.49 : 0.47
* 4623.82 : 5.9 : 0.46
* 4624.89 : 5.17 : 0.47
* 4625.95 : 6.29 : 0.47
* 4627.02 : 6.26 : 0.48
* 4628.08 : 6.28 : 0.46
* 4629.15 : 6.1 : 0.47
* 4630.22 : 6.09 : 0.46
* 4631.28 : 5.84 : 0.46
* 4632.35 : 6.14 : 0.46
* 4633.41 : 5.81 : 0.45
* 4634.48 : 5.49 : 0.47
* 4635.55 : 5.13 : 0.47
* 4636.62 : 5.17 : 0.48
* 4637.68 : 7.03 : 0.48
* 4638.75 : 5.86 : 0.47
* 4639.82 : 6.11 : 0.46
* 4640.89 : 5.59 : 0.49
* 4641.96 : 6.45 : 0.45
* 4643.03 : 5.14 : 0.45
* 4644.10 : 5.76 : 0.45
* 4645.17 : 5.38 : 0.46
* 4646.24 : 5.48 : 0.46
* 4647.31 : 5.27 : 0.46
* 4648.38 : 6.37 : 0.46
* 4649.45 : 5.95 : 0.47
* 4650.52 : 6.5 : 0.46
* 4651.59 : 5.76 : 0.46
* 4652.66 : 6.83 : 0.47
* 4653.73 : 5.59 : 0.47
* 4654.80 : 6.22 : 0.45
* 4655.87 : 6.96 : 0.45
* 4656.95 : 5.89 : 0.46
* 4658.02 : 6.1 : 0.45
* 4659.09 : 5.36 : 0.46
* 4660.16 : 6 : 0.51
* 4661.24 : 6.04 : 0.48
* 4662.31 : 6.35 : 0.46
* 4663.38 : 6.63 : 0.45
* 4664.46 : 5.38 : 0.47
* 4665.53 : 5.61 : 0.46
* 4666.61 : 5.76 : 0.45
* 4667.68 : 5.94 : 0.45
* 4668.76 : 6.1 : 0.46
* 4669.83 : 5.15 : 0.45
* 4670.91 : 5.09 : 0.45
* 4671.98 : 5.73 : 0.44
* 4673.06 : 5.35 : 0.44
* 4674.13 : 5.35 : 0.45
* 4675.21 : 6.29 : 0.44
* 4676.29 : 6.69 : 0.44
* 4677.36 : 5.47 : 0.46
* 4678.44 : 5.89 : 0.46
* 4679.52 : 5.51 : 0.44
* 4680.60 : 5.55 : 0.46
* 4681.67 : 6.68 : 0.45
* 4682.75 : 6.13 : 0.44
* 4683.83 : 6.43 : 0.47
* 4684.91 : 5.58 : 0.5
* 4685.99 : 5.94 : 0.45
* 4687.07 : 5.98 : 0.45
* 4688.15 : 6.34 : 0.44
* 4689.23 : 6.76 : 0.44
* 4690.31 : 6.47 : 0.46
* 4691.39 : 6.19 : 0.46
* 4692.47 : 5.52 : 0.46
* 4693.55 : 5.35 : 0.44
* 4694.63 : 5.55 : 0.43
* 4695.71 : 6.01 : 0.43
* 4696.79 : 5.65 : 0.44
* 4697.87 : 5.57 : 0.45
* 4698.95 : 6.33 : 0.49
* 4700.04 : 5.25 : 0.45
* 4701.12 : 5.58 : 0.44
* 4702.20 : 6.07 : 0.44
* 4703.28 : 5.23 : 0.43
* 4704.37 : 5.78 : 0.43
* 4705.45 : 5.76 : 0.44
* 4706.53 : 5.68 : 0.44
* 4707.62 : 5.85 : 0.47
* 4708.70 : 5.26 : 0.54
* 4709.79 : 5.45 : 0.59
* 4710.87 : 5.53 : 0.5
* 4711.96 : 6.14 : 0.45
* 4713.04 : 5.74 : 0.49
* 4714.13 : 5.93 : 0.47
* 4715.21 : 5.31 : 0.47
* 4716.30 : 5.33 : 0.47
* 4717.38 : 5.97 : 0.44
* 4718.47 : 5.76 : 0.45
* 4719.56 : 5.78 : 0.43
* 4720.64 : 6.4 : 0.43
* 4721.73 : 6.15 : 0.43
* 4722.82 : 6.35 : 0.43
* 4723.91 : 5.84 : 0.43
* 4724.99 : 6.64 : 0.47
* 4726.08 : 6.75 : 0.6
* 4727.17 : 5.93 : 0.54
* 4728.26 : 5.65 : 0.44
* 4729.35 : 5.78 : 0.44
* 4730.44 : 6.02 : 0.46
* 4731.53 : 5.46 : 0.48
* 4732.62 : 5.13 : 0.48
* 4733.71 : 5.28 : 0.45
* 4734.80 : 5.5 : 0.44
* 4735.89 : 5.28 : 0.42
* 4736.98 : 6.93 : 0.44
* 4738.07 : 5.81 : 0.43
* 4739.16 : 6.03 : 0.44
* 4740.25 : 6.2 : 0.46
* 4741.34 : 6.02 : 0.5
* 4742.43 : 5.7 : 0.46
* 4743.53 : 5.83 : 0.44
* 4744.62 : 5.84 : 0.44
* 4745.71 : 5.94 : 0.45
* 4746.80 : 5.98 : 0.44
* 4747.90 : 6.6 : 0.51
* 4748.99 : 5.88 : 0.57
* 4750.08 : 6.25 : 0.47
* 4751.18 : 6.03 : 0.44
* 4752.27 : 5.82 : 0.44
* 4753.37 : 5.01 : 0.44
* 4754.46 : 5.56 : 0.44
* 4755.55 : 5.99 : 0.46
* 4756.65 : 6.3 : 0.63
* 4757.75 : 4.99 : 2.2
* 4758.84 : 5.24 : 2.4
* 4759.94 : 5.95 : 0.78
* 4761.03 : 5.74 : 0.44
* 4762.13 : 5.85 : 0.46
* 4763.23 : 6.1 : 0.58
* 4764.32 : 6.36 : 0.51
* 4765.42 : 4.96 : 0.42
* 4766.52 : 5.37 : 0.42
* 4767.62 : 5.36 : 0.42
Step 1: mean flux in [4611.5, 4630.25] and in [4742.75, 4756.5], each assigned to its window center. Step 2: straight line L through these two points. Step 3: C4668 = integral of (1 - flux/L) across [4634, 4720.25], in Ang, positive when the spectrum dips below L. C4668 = 2.6 Ang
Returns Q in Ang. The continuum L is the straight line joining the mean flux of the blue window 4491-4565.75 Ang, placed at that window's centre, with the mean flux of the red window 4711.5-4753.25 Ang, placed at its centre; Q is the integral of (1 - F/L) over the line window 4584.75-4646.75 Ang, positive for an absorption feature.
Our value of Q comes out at -0.9 Ang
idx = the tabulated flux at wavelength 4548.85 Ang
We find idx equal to 4.93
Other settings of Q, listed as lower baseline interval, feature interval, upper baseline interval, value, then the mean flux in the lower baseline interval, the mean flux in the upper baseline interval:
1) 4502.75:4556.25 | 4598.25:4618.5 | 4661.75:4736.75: -1.1 Ang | 5.81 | 5.83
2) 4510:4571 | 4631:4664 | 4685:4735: -0.6 Ang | 5.84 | 5.82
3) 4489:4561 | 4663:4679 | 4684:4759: 0.3 Ang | 5.85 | 5.84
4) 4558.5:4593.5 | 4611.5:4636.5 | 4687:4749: -0.3 Ang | 5.98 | 5.86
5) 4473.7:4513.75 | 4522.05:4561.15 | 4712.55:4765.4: 1.1 Ang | 5.94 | 5.86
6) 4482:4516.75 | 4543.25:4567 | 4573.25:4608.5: 0.3 Ang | 5.95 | 5.91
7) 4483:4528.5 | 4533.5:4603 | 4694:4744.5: 0.3 Ang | 5.92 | 5.81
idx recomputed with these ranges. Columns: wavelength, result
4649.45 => 5.95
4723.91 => 5.84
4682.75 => 6.13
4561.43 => 6.3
